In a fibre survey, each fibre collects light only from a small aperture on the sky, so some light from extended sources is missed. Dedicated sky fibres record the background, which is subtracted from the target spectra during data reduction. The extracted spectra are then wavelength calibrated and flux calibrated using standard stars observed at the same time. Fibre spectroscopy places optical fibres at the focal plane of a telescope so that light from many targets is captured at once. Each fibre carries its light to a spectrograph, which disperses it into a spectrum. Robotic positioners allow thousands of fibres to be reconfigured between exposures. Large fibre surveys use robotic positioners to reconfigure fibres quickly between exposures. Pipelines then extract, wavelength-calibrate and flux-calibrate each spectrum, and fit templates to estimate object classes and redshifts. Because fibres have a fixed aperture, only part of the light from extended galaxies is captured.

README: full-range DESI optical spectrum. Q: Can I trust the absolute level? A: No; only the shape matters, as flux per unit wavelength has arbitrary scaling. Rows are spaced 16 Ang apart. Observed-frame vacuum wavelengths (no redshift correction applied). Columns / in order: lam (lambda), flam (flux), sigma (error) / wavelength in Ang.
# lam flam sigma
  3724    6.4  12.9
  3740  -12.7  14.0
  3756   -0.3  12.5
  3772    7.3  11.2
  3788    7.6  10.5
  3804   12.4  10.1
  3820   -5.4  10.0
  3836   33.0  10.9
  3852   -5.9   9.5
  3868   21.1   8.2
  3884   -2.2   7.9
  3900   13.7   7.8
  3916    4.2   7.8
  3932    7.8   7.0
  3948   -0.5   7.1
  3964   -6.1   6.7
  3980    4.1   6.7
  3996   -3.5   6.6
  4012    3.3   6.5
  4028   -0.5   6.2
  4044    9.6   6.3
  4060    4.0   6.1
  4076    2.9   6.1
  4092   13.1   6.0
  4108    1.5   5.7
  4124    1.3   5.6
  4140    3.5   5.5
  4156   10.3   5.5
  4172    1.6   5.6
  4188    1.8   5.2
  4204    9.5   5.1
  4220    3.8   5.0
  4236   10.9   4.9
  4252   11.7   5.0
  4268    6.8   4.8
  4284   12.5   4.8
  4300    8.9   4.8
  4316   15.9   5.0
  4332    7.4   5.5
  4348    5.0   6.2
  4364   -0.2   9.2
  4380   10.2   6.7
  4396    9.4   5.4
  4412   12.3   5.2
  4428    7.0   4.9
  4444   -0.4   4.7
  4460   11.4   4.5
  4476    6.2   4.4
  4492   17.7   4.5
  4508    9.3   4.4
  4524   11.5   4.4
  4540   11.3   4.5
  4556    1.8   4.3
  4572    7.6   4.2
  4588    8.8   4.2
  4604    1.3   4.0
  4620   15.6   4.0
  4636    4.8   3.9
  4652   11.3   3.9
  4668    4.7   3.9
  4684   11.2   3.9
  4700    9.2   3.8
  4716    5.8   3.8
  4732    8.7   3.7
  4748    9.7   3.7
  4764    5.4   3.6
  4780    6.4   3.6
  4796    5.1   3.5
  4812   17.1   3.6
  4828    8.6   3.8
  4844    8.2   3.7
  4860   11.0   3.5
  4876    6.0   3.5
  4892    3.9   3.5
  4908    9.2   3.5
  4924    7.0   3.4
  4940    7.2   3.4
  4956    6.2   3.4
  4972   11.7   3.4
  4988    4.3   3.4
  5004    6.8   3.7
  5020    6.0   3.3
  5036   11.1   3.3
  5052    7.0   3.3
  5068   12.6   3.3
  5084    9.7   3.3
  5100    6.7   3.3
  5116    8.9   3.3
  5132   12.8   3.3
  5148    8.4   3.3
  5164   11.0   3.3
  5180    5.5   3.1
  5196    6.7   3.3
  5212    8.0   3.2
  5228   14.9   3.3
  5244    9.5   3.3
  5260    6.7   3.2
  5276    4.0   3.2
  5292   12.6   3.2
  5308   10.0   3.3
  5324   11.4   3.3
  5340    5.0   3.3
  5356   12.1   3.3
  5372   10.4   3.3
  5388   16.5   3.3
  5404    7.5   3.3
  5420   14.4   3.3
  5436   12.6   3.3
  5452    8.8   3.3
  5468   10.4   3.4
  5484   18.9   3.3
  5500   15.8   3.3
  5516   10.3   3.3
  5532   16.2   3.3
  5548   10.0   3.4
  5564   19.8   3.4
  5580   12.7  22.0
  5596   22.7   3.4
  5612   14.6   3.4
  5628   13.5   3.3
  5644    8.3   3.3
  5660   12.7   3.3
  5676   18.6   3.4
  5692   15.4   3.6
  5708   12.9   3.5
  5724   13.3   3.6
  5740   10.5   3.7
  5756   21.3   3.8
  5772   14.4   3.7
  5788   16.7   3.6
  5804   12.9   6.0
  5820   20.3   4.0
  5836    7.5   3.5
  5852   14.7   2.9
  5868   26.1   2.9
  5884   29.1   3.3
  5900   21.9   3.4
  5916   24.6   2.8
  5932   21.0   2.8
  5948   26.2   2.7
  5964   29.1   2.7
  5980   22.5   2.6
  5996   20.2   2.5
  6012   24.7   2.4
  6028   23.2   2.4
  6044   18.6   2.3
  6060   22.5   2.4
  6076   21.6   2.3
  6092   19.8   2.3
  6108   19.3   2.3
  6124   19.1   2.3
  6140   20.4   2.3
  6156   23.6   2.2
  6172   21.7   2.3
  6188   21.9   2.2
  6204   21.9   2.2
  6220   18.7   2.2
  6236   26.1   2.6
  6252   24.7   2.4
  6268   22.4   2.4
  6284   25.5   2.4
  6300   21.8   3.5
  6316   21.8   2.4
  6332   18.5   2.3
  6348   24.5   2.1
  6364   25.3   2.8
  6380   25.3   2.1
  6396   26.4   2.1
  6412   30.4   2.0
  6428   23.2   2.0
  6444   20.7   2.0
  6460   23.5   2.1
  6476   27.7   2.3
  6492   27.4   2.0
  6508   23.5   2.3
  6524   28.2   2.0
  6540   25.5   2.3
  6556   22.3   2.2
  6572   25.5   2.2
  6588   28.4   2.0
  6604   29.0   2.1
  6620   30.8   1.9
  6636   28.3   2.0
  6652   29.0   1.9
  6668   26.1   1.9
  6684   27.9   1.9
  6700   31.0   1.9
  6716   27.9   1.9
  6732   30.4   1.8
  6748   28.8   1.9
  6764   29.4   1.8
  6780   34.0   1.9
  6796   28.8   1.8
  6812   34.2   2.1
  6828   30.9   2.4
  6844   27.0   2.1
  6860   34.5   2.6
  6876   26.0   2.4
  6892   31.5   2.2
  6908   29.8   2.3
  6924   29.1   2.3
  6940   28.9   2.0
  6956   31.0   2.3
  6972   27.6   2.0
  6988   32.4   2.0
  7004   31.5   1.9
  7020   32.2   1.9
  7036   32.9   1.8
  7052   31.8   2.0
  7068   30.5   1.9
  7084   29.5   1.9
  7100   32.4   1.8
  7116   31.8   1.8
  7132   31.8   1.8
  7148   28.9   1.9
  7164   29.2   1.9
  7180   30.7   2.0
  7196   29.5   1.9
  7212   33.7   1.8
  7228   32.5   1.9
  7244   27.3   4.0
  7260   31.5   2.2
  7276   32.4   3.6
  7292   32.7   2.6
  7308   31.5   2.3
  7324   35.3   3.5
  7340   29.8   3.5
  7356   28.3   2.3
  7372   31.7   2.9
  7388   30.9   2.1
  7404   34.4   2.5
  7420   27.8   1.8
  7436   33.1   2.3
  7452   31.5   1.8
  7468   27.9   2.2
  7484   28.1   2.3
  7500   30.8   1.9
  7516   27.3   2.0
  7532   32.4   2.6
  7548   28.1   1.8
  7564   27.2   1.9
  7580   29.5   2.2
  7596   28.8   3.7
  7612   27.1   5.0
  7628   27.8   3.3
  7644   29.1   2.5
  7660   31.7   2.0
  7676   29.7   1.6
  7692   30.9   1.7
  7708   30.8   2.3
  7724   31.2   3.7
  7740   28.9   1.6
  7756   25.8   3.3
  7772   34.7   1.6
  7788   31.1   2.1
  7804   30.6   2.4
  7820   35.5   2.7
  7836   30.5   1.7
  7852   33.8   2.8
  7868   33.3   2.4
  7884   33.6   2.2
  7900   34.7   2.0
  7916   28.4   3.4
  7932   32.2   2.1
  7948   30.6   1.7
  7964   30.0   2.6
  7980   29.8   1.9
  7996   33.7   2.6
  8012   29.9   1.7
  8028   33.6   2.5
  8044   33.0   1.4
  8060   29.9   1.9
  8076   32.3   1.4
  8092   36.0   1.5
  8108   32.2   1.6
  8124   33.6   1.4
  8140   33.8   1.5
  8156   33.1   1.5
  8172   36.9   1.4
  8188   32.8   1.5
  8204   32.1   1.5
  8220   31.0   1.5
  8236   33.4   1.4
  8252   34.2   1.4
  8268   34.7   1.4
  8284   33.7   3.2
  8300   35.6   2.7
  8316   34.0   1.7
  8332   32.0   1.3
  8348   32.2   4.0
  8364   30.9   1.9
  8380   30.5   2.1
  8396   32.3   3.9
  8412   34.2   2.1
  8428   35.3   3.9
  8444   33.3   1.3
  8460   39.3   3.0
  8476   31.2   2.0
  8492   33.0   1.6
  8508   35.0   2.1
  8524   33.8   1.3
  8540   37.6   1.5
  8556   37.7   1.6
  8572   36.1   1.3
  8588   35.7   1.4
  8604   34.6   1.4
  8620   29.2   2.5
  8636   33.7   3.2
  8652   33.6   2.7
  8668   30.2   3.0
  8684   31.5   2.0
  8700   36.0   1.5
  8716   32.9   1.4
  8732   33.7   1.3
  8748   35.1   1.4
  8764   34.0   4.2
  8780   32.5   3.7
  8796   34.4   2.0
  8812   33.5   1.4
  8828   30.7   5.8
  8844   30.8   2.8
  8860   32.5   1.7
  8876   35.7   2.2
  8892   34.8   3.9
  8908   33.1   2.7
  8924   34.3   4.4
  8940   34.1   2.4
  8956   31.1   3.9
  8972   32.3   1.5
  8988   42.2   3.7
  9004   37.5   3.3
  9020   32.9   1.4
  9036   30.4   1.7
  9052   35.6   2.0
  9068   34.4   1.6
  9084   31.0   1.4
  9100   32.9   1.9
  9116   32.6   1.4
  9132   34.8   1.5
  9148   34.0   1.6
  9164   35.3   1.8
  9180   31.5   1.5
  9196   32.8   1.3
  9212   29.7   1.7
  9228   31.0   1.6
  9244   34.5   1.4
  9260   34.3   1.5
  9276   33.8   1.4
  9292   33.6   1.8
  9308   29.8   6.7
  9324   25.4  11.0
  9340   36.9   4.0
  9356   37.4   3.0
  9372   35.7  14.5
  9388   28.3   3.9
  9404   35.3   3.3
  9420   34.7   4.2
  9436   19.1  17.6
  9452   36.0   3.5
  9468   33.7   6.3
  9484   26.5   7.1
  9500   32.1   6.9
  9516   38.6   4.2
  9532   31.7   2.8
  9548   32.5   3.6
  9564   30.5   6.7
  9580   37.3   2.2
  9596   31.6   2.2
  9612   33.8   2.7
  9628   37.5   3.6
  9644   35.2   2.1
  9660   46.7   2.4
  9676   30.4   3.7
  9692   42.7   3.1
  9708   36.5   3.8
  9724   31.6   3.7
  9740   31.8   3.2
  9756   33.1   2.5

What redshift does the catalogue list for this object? 0.47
